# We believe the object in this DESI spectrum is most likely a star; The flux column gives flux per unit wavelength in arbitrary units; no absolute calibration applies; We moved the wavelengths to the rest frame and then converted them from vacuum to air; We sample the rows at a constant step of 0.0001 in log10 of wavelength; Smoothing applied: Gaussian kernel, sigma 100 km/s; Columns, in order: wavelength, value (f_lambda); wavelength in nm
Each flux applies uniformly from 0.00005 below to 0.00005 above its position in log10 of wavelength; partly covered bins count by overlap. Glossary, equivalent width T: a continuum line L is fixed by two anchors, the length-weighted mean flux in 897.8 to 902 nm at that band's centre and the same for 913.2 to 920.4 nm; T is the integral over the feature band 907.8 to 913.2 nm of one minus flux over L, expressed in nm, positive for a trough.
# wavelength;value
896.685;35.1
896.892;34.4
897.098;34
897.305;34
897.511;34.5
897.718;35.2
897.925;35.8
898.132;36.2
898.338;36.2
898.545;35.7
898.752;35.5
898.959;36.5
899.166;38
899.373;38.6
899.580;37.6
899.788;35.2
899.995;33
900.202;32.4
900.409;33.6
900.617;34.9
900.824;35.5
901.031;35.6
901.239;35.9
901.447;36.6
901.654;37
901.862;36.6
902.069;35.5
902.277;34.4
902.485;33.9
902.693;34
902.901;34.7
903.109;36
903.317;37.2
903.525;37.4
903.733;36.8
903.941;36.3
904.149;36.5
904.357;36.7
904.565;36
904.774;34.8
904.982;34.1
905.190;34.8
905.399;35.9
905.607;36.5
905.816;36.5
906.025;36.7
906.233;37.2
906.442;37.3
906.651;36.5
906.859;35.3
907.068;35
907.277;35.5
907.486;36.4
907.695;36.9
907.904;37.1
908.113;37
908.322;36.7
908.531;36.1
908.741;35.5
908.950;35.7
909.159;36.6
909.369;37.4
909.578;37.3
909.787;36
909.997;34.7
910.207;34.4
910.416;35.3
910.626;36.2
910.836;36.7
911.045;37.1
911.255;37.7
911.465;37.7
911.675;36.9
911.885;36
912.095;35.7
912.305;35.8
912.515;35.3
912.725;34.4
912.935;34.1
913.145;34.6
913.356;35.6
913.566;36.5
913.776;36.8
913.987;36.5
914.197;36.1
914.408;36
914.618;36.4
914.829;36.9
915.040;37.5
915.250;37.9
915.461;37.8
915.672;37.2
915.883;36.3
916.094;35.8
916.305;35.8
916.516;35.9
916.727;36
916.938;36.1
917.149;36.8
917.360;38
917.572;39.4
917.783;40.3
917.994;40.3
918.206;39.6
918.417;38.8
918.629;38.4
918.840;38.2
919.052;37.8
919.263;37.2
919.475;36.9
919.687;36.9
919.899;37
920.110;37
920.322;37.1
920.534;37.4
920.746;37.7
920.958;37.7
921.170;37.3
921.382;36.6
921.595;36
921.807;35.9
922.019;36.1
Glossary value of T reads 0.09 nm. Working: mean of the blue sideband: 35.8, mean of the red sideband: 37.2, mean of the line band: 36.1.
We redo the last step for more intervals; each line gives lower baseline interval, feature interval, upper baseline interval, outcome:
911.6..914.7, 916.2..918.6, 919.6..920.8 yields -0.09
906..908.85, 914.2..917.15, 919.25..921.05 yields 0.03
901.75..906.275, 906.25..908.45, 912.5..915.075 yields -0.03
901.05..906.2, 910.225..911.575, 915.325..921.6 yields 0.00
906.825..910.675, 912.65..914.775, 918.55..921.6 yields 0.05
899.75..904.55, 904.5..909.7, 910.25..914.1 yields -0.06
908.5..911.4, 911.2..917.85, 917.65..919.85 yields 0.15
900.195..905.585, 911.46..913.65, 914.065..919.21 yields 0.08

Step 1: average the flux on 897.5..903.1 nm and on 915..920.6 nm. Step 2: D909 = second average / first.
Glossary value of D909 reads 1.1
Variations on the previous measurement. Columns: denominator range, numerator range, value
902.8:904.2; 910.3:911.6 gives 1.01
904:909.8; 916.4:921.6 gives 1.04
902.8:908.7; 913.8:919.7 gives 1.03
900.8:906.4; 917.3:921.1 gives 1.06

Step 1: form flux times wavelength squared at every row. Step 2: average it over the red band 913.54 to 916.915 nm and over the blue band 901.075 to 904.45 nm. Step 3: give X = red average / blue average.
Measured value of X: 1.0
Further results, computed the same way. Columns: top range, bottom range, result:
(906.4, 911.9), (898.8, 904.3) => 1.03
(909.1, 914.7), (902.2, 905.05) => 1.03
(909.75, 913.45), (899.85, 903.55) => 1.04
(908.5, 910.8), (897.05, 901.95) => 1.03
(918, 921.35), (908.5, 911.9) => 1.06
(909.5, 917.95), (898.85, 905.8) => 1.05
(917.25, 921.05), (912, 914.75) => 1.08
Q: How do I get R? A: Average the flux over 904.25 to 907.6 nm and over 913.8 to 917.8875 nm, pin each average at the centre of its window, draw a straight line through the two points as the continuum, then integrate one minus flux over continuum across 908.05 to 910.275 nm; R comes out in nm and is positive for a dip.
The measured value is 0.01 nm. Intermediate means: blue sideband 36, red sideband 37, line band 36.1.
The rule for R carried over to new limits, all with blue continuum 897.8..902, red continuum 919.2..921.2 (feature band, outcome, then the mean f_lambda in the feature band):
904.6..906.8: 0.01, 36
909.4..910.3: 0.02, 35.8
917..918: -0.05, 38.7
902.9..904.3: -0.02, 36.6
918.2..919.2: -0.03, 38.4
